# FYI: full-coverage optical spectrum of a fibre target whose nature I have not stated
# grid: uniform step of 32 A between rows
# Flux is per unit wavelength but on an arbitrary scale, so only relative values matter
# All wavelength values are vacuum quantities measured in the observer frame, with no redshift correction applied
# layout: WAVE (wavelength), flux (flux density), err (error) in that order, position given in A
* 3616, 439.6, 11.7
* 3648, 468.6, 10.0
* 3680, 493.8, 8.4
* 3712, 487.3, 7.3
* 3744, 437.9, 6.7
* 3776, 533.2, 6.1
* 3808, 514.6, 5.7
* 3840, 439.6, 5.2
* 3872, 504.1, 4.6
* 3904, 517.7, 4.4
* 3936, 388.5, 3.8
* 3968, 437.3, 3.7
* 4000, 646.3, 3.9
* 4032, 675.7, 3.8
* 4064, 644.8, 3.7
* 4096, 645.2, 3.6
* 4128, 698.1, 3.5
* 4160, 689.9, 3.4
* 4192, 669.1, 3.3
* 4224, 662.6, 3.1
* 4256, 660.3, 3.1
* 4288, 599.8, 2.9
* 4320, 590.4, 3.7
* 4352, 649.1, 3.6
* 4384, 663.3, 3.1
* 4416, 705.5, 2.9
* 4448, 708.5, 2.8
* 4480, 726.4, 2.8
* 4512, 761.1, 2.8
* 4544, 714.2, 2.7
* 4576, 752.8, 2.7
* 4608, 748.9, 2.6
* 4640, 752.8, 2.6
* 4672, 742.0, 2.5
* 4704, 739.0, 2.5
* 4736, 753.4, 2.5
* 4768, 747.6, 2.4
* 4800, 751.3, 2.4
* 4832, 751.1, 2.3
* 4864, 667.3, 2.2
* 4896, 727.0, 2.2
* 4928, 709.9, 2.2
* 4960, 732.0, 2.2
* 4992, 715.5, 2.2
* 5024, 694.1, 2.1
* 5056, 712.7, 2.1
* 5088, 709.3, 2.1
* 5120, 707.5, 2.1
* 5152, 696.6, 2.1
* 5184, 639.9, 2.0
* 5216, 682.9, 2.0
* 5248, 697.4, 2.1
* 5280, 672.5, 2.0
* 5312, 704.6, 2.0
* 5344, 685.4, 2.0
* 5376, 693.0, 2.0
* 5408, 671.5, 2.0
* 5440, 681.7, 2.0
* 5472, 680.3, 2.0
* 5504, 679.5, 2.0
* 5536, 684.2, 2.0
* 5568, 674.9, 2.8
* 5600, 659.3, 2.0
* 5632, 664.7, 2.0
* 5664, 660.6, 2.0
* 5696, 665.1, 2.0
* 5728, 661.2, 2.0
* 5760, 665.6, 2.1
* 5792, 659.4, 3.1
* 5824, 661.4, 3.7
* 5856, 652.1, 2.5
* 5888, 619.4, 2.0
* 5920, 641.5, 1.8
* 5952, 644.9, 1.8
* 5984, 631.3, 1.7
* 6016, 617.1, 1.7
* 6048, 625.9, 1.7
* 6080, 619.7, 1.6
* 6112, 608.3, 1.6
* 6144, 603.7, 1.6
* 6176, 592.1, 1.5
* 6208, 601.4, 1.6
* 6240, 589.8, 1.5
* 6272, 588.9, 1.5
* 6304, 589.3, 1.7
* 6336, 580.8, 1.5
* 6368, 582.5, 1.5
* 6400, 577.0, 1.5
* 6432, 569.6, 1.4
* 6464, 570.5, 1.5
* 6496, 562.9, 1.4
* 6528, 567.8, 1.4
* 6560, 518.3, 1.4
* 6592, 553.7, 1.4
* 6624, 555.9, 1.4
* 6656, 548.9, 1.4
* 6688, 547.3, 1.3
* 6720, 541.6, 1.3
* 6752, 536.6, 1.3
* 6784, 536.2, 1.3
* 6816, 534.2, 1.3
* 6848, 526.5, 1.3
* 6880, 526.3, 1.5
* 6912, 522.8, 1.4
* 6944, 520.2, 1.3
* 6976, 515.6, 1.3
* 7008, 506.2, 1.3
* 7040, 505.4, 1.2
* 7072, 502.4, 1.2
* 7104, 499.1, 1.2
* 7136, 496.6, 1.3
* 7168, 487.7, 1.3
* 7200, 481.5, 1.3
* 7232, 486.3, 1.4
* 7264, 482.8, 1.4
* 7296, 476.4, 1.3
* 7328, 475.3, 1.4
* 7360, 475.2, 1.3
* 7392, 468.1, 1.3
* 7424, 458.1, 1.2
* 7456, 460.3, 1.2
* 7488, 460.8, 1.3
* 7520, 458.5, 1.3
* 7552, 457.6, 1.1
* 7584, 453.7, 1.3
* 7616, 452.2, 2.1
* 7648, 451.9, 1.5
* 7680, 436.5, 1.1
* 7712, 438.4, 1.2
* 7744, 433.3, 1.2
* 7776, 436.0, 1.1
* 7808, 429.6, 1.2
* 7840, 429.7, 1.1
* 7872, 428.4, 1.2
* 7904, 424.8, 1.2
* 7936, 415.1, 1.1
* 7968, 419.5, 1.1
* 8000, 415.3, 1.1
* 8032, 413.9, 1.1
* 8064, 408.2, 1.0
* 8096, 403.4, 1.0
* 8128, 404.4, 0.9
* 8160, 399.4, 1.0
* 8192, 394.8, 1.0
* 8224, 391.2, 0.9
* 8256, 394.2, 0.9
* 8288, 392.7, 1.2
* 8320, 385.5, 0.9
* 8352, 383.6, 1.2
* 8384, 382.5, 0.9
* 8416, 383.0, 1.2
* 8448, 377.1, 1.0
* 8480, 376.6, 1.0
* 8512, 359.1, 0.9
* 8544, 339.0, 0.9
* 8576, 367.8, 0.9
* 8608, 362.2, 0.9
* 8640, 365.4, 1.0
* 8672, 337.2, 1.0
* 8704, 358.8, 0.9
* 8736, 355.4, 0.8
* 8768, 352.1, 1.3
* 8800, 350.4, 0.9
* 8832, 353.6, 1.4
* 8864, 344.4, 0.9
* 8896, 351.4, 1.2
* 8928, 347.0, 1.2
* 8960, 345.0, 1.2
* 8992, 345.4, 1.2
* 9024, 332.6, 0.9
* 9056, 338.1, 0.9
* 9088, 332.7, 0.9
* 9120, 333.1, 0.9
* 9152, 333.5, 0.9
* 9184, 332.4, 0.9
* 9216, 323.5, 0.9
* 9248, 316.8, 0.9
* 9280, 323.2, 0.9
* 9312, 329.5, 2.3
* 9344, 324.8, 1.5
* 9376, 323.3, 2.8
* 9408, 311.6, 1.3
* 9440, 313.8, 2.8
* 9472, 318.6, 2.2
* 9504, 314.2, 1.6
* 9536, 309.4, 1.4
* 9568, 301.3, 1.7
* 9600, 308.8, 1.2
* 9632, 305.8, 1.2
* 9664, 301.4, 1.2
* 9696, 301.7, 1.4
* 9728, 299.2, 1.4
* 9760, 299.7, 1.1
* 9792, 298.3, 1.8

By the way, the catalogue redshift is 0.00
